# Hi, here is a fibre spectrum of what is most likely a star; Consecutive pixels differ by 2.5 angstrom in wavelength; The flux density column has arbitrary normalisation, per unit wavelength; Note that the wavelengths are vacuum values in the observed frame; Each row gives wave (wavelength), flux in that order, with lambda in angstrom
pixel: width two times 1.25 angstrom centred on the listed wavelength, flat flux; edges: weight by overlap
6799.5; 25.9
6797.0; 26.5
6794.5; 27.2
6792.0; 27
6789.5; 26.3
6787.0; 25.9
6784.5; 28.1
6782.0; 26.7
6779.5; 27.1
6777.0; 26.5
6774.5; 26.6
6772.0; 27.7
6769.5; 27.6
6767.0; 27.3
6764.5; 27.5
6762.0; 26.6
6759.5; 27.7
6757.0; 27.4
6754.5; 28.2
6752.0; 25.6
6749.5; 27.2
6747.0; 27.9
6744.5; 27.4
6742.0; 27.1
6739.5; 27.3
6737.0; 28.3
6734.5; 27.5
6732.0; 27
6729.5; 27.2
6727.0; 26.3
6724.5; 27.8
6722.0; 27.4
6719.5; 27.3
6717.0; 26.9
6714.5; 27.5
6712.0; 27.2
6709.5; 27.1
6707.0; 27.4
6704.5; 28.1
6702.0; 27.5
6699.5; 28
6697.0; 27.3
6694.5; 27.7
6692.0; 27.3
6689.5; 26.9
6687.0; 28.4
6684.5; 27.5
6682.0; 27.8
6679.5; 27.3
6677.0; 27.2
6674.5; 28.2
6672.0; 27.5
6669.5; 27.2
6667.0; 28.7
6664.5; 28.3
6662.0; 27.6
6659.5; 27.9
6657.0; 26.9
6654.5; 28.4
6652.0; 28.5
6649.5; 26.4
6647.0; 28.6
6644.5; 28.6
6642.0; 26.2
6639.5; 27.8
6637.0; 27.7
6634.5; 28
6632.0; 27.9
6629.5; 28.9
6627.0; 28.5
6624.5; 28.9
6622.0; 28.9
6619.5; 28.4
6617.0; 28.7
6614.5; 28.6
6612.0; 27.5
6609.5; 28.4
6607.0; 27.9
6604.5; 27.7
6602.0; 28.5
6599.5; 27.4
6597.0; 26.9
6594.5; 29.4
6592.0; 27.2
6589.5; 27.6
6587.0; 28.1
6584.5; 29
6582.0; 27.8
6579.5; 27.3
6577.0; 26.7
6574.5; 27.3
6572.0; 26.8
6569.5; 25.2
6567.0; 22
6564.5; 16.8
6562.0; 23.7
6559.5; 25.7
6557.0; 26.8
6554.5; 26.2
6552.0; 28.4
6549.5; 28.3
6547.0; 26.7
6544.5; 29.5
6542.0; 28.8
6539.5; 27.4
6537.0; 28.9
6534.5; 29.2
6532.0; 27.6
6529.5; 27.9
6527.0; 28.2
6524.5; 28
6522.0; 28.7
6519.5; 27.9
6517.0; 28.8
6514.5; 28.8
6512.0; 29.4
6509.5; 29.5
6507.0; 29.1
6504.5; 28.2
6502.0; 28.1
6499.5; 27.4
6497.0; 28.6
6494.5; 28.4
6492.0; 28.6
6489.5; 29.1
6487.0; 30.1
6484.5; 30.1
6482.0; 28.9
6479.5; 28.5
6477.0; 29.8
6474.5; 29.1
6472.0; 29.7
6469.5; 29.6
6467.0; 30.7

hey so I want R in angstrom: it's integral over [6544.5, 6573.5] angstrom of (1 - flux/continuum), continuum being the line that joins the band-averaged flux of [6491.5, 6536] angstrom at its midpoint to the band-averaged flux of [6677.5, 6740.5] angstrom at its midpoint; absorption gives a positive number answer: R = 2.96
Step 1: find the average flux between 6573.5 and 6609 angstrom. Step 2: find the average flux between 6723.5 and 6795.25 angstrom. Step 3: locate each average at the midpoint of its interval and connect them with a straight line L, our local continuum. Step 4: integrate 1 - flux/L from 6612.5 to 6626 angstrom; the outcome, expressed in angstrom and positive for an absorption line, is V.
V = -0.5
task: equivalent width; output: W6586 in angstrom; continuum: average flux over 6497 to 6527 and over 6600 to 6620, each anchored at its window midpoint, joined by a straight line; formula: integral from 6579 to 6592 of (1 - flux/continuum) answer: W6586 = 0.2 angstrom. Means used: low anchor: 28.5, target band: 27.9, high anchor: 28.2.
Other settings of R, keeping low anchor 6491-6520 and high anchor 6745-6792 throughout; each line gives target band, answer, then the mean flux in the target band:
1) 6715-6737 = 0.1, 27.2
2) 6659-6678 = -0.1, 27.8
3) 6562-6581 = 2.5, 24.6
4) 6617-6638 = -0.4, 28.4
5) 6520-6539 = 0.1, 28.3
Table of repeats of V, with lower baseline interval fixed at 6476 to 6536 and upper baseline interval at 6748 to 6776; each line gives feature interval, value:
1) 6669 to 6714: 0.14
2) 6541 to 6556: 0.27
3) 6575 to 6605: 0.45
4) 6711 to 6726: 0.07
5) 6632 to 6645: 0.14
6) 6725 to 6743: 0.07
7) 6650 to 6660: 0.01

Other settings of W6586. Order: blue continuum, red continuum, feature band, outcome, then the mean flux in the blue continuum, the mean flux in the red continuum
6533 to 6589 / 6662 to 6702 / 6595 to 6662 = -1.9 angstrom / 26.7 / 27.7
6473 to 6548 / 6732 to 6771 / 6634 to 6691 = 0.3 angstrom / 28.7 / 27.4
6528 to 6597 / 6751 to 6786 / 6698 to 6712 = -0.2 angstrom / 26.9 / 27.2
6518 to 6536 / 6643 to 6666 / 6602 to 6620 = -0.1 angstrom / 28.2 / 27.9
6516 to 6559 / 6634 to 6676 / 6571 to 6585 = 0.3 angstrom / 28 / 27.8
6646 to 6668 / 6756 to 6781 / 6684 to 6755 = 0.3 angstrom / 27.9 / 27.2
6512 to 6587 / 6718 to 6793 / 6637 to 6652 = -0.3 angstrom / 27.1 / 27.2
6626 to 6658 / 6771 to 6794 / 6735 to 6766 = -0.3 angstrom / 27.9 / 26.9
